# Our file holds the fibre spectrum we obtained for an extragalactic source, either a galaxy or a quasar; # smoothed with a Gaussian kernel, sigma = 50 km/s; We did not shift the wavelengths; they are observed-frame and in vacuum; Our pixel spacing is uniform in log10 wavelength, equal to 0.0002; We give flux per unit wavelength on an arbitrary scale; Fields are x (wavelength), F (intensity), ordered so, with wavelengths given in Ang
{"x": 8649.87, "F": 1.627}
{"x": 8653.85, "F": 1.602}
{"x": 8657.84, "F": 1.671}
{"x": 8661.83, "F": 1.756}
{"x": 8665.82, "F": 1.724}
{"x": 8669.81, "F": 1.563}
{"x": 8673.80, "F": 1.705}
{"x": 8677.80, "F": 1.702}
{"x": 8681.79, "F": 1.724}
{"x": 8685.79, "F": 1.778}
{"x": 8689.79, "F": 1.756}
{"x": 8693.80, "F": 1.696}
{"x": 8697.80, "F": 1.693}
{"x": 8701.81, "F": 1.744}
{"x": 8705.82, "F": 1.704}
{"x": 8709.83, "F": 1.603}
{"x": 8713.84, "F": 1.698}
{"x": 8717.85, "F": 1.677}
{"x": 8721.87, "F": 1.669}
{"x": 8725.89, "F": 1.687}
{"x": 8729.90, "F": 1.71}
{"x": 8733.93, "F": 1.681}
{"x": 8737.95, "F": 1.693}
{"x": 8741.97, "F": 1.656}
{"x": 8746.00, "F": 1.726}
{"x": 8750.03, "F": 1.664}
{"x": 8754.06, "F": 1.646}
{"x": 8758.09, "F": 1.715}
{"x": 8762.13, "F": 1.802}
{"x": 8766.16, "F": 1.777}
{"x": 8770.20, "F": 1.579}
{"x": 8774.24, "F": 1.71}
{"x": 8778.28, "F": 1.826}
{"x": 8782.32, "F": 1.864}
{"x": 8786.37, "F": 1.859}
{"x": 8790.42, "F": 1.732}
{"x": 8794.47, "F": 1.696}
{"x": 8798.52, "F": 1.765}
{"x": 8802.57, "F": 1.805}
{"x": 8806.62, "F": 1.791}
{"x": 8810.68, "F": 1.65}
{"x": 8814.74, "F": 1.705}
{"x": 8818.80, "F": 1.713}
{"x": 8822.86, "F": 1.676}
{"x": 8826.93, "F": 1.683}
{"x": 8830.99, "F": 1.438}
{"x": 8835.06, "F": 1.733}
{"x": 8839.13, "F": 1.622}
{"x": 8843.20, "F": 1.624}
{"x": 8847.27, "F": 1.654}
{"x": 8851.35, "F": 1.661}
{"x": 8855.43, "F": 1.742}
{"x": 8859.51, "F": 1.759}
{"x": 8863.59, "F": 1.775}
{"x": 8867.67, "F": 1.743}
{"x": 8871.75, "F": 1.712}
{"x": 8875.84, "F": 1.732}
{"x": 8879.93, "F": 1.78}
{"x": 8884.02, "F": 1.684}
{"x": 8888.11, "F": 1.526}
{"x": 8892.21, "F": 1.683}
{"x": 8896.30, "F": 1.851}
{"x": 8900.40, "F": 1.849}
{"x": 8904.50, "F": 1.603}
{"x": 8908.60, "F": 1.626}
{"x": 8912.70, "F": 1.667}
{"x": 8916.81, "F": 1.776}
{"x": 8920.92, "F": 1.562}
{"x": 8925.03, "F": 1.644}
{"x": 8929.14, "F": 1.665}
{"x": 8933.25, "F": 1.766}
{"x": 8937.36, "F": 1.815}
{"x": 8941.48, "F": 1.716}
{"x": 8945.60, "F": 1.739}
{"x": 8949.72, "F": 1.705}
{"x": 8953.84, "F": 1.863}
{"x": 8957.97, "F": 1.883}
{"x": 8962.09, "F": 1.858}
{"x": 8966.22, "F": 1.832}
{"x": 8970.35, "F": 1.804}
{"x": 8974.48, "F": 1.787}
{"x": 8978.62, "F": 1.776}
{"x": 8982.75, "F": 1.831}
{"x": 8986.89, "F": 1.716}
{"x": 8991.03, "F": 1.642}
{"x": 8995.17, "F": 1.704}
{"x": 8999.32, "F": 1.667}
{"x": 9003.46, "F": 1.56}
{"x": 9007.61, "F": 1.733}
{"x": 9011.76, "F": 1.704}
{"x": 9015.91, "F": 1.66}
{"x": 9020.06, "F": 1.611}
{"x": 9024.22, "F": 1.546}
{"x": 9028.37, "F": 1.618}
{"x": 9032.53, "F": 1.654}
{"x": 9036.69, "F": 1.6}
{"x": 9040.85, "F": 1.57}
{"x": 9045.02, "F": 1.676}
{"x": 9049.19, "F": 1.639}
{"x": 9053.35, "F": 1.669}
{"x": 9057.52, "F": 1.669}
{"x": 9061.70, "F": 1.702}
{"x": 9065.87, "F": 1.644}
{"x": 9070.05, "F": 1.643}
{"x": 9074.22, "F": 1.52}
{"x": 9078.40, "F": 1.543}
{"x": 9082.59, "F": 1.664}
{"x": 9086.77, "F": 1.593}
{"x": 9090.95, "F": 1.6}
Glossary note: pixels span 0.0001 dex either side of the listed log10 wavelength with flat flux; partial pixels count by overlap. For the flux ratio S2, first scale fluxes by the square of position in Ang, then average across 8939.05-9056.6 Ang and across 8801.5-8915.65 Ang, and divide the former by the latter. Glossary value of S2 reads 1.0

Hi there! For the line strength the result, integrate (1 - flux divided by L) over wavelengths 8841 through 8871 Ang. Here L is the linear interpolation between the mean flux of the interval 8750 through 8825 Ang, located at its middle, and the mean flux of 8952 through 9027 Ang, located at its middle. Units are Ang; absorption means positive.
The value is 0.5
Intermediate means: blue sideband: 1.74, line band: 1.71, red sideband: 1.73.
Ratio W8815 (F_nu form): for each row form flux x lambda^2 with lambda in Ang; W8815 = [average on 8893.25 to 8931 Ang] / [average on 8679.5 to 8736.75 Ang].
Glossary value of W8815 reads 1.04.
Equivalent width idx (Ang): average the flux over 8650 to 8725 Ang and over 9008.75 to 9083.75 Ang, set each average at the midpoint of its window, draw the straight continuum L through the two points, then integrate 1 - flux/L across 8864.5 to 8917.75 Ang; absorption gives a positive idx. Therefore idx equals -1.7 Ang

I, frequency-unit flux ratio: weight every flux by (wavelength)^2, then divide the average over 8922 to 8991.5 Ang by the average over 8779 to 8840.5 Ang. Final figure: 1.06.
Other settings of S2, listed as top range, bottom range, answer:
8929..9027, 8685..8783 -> 1.07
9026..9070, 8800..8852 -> 1.03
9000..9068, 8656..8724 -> 1.04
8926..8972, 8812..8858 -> 1.10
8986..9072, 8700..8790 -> 1.02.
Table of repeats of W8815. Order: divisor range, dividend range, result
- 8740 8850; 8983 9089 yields 1.01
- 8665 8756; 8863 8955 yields 1.06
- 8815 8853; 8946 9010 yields 1.10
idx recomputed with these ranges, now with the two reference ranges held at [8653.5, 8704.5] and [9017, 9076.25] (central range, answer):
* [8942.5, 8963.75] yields -2.0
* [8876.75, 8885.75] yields -0.4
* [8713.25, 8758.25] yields 0.2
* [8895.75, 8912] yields -0.6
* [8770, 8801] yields -1.5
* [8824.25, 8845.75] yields 0.6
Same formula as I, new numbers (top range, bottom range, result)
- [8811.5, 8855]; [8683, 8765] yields 1.00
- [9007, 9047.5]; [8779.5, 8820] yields 0.98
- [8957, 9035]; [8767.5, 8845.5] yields 1.05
